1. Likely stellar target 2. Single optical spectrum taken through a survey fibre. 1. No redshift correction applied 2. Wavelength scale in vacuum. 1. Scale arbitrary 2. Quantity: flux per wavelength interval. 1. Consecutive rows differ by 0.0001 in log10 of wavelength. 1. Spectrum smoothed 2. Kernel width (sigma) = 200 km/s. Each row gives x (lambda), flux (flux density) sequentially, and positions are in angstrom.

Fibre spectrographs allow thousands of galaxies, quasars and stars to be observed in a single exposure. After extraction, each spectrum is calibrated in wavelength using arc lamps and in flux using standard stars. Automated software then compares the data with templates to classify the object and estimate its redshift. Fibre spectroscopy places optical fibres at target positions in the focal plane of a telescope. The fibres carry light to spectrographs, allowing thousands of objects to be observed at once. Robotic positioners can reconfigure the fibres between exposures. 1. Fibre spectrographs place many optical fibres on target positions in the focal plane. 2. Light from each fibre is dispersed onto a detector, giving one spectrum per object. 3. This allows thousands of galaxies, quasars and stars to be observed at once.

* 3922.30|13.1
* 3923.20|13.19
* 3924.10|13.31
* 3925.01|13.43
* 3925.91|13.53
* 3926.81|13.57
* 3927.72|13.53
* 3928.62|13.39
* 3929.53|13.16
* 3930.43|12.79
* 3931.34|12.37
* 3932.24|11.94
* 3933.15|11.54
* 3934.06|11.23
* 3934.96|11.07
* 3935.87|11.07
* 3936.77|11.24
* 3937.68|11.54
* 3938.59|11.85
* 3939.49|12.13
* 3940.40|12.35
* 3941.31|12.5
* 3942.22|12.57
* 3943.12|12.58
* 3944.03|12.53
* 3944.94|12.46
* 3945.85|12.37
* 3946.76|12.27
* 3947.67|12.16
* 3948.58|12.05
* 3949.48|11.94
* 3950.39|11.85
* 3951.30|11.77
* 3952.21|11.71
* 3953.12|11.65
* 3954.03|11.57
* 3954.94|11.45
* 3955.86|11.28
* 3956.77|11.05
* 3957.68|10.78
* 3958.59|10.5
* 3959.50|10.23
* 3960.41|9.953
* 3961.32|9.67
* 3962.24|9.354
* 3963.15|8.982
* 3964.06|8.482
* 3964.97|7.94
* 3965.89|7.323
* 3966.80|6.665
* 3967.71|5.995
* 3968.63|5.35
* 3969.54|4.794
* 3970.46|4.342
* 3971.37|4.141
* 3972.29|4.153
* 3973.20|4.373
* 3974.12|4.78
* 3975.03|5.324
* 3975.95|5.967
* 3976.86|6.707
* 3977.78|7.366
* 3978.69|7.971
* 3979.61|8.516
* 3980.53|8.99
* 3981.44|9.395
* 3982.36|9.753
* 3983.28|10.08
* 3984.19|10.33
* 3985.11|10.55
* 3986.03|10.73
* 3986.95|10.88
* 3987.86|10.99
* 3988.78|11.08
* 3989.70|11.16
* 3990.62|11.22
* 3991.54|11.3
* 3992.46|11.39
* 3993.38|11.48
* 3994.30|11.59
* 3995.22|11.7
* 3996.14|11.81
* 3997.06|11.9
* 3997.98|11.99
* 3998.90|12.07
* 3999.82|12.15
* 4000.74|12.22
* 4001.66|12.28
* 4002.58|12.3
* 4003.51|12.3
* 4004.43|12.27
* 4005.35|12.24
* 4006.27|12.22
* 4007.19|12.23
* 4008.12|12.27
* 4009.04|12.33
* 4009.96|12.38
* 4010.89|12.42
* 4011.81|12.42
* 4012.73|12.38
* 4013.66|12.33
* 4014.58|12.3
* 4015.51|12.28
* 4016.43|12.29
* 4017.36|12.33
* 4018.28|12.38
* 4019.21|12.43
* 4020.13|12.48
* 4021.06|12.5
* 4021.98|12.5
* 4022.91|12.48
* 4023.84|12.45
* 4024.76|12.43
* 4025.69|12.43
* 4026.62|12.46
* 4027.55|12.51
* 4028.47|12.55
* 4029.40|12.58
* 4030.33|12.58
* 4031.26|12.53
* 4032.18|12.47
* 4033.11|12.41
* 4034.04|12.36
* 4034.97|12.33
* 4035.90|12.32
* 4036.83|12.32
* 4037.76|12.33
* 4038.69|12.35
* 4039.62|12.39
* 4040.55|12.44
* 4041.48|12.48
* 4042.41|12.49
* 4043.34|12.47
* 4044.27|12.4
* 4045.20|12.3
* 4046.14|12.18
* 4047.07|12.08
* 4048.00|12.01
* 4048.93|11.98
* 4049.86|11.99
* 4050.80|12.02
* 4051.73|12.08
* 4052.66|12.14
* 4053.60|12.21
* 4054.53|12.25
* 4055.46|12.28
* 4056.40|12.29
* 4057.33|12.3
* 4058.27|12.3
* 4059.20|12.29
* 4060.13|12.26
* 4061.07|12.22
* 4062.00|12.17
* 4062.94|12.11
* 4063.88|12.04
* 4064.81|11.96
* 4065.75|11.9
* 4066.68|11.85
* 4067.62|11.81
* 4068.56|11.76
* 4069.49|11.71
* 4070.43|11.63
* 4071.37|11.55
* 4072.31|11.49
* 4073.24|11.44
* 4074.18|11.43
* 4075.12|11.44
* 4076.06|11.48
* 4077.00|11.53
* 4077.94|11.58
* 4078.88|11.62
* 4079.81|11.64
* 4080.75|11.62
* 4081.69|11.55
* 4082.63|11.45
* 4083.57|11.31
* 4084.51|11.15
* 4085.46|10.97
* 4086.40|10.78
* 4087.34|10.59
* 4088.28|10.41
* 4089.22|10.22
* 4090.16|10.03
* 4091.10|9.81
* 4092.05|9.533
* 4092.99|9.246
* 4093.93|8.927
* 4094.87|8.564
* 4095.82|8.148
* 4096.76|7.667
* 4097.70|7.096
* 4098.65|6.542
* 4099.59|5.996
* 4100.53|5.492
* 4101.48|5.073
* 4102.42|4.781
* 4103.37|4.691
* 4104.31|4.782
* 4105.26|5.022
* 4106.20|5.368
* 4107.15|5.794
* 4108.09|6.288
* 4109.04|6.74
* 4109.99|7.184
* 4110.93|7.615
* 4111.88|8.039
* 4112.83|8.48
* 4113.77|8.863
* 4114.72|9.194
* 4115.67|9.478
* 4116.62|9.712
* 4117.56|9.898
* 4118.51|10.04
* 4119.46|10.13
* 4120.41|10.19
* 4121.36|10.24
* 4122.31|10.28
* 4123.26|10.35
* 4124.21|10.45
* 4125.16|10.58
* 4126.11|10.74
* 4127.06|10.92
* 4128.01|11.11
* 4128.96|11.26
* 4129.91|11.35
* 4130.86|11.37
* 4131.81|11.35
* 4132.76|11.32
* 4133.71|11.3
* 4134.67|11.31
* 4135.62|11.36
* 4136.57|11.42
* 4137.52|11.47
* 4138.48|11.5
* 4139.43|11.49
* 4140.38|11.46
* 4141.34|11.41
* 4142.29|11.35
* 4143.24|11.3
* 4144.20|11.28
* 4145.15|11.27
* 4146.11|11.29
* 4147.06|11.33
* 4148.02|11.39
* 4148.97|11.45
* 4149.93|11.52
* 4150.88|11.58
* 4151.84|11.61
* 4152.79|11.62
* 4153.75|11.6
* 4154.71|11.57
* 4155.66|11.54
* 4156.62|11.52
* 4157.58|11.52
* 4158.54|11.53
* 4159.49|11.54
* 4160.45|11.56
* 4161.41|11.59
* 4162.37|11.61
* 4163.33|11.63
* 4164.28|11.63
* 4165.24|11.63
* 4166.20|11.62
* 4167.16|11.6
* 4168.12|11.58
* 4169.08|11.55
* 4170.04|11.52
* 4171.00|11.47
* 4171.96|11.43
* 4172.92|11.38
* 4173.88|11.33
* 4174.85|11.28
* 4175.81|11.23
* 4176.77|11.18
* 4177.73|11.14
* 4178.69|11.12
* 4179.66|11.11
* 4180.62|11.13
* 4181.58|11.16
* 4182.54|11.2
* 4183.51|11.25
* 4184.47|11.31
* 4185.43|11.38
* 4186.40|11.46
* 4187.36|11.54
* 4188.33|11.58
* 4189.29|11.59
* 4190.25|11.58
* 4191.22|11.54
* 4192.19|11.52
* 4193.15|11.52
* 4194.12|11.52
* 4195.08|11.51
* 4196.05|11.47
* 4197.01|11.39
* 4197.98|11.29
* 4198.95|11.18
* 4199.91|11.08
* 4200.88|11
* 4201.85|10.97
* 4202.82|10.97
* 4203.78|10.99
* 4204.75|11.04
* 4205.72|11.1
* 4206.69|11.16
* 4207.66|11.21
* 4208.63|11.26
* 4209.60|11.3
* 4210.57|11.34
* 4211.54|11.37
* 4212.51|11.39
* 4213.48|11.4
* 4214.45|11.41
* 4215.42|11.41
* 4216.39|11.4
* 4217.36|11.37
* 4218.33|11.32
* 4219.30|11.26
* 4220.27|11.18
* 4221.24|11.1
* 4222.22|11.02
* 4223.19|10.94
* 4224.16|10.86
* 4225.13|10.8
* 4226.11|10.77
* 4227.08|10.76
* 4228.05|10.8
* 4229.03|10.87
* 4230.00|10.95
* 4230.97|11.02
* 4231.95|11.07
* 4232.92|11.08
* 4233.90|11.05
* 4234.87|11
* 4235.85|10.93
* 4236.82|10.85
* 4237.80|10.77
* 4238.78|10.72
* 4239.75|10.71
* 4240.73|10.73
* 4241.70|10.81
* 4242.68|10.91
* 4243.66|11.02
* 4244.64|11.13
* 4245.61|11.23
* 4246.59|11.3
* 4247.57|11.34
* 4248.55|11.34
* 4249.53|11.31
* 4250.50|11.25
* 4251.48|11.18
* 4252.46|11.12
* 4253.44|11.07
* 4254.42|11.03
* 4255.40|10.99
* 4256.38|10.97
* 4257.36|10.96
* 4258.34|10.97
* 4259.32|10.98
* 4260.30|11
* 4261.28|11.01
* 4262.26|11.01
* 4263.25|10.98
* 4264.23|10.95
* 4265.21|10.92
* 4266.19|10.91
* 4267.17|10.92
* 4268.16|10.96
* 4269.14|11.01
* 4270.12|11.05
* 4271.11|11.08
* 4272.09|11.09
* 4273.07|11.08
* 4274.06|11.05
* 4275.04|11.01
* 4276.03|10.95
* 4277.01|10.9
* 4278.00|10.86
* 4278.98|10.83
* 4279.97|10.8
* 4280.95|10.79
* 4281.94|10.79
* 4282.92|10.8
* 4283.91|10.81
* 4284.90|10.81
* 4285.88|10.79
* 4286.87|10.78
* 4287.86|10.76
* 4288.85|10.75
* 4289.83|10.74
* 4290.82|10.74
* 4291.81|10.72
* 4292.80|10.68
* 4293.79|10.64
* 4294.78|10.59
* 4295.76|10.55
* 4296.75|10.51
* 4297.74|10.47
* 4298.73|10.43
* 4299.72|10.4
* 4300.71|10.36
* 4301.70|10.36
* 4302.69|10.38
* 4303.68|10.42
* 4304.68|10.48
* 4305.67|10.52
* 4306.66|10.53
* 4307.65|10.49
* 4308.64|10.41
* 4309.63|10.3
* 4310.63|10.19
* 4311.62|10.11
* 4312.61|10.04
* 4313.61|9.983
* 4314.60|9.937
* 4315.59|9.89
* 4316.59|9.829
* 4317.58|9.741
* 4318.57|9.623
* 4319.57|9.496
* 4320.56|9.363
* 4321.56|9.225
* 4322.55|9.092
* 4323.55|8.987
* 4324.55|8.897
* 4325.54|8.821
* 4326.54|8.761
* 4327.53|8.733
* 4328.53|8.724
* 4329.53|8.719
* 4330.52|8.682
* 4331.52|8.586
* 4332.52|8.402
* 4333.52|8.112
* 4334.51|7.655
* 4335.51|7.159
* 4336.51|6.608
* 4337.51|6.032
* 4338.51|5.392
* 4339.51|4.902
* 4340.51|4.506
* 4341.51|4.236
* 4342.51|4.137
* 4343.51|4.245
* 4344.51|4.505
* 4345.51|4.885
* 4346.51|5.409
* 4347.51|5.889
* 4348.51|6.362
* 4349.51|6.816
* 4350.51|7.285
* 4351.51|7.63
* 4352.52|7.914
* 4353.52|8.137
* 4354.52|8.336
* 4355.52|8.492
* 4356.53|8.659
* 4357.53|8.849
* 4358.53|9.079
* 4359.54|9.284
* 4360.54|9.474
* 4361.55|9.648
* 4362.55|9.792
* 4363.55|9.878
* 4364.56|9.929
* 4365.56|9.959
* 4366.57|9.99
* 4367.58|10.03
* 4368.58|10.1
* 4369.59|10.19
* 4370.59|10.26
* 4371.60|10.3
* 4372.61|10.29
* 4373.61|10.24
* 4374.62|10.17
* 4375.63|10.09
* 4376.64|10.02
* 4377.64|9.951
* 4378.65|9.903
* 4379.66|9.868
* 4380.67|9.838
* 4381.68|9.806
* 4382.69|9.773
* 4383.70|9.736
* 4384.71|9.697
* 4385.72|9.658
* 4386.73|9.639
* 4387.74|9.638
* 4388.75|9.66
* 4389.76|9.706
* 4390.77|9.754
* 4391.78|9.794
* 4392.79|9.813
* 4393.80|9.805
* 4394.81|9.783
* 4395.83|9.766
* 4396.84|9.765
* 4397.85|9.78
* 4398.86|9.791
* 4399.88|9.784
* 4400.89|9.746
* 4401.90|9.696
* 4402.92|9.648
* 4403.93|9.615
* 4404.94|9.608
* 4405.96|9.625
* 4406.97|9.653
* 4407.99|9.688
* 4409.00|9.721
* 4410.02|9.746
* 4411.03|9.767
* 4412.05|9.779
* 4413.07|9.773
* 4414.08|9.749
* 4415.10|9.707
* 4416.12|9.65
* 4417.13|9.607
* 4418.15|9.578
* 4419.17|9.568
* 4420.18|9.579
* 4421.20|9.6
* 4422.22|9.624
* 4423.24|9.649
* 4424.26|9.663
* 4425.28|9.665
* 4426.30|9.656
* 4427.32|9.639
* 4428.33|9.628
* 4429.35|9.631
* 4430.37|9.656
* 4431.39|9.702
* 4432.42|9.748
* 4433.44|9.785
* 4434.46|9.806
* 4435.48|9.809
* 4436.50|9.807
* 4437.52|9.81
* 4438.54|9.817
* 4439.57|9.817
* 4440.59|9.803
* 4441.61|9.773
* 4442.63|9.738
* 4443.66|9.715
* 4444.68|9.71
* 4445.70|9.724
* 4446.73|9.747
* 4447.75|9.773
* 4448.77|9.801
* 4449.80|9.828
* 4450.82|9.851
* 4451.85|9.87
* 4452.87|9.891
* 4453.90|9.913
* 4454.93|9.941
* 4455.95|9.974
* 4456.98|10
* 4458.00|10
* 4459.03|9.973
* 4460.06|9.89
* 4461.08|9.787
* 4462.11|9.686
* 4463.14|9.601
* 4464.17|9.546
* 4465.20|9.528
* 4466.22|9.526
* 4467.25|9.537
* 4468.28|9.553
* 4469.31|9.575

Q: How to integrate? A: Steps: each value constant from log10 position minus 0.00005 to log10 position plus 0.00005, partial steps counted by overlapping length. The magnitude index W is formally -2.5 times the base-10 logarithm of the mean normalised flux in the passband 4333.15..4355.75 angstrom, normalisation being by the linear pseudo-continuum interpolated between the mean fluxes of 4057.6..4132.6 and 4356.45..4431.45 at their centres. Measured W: 0.48 mag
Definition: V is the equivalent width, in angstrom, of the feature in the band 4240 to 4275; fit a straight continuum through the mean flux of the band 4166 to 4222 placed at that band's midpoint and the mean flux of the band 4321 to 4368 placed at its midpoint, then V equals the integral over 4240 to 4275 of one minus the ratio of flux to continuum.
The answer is -4.4 angstrom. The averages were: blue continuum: 11.3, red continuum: 7.76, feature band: 11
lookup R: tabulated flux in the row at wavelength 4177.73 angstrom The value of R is 11.14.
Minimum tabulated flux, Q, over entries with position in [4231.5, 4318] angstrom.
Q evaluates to 9.741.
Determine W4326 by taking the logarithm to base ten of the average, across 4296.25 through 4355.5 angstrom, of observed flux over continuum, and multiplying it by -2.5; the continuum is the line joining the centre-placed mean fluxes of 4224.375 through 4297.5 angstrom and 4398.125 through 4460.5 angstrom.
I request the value 0.241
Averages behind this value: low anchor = 10.9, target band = 8.4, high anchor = 9.75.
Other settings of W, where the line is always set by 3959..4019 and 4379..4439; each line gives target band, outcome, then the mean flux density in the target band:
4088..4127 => 0.20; 8.26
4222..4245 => -0.11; 10.9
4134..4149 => -0.15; 11.4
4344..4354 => 0.44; 6.48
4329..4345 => 0.46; 6.37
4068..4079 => -0.16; 11.5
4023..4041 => -0.24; 12.4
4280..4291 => -0.11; 10.8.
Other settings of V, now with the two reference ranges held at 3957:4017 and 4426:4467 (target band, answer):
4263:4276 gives -1.5 angstrom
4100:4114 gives 5.2 angstrom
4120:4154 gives -4.5 angstrom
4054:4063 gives -2.1 angstrom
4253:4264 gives -1.3 angstrom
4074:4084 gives -1.6 angstrom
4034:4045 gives -2.8 angstrom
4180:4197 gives -2.7 angstrom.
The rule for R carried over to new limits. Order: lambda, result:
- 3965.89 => 7.323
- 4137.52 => 11.47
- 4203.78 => 10.99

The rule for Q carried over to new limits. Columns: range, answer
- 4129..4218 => 10.97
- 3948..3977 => 4.141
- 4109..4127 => 6.74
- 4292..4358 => 4.137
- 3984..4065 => 10.33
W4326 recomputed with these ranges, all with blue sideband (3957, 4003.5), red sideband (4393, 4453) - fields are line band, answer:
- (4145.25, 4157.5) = -0.22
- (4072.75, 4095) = -0.16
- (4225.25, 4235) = -0.15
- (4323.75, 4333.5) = 0.11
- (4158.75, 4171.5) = -0.22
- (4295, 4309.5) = -0.09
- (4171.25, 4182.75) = -0.19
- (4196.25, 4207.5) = -0.17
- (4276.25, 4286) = -0.14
